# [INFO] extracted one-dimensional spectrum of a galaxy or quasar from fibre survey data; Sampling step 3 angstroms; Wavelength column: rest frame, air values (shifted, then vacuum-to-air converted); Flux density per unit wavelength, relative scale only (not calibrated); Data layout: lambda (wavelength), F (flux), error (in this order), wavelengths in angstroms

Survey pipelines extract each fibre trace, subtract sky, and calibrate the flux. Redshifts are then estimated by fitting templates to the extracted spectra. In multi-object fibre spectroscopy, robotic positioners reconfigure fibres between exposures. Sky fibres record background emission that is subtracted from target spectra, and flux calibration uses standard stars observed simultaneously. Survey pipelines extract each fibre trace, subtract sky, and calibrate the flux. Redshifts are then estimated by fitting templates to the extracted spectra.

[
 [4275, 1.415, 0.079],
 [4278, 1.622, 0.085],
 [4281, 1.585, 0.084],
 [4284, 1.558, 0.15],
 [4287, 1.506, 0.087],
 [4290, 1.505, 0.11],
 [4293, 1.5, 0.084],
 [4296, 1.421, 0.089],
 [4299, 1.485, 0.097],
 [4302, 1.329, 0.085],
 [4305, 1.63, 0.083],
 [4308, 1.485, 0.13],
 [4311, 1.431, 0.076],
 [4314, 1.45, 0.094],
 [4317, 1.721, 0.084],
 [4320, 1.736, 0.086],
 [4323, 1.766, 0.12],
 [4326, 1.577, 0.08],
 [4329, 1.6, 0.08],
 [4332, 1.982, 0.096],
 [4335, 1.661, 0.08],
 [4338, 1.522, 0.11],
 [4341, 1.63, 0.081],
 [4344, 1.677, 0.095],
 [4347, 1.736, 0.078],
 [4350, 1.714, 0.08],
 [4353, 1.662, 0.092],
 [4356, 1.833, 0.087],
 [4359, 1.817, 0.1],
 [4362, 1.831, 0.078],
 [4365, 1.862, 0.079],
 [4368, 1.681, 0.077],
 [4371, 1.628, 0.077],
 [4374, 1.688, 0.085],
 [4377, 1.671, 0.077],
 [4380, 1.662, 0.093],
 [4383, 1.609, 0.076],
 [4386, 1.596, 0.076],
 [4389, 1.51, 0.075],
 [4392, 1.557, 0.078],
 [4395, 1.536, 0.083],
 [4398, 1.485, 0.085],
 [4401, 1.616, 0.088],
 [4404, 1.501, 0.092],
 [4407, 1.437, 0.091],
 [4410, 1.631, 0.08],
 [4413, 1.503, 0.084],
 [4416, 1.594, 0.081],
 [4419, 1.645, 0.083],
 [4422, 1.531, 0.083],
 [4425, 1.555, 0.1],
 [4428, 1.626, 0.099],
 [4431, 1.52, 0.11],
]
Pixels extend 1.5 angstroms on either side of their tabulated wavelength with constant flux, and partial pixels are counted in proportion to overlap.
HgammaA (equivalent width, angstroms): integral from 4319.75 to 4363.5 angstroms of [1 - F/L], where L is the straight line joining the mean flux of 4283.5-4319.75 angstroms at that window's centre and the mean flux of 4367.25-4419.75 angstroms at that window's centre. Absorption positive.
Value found -4.9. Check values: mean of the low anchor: 1.51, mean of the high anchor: 1.58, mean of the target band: 1.72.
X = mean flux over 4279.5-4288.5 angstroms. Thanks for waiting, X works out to 1.55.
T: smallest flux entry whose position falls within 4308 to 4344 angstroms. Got 1.431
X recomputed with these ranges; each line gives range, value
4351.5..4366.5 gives 1.8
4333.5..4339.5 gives 1.59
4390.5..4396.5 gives 1.55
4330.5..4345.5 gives 1.69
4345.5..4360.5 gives 1.75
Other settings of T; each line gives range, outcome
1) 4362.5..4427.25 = 1.437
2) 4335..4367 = 1.522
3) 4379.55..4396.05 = 1.51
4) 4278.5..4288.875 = 1.506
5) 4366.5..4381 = 1.628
